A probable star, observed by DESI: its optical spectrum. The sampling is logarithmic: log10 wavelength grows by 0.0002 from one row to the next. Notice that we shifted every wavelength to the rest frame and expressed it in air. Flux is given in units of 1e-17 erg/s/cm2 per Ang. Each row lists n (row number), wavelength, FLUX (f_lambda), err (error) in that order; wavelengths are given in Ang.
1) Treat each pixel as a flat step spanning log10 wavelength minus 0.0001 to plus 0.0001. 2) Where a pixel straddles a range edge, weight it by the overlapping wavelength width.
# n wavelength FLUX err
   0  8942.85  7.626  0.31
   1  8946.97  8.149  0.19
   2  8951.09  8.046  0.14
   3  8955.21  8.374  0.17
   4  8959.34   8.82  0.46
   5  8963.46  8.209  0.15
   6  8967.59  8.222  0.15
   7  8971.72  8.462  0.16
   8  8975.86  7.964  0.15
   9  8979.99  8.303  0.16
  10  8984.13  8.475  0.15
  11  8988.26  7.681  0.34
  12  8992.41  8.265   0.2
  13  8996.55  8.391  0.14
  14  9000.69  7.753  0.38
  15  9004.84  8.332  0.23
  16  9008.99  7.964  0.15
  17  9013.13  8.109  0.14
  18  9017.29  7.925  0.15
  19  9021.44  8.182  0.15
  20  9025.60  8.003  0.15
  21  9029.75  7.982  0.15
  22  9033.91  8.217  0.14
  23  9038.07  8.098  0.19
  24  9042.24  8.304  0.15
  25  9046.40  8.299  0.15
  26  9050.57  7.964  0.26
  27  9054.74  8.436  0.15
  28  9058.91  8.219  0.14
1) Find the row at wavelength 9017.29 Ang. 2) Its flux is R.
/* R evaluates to 7.925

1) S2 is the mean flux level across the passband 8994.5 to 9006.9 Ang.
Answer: 8.16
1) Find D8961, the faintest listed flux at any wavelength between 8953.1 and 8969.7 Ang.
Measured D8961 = 8.209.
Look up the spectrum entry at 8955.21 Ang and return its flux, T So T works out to 8.374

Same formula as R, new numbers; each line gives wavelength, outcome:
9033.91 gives 8.217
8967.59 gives 8.222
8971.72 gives 8.462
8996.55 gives 8.391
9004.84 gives 8.332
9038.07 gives 8.098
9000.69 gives 7.753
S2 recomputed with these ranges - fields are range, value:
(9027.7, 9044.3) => 8.15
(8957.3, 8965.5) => 8.52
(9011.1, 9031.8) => 8.04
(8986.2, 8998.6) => 8.11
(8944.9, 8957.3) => 8.19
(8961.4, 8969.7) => 8.22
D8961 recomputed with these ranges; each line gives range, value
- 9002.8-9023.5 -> 7.925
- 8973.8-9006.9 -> 7.681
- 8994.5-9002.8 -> 7.753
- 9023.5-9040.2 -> 7.982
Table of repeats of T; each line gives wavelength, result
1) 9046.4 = 8.299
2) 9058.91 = 8.219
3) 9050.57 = 7.964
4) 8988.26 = 7.681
